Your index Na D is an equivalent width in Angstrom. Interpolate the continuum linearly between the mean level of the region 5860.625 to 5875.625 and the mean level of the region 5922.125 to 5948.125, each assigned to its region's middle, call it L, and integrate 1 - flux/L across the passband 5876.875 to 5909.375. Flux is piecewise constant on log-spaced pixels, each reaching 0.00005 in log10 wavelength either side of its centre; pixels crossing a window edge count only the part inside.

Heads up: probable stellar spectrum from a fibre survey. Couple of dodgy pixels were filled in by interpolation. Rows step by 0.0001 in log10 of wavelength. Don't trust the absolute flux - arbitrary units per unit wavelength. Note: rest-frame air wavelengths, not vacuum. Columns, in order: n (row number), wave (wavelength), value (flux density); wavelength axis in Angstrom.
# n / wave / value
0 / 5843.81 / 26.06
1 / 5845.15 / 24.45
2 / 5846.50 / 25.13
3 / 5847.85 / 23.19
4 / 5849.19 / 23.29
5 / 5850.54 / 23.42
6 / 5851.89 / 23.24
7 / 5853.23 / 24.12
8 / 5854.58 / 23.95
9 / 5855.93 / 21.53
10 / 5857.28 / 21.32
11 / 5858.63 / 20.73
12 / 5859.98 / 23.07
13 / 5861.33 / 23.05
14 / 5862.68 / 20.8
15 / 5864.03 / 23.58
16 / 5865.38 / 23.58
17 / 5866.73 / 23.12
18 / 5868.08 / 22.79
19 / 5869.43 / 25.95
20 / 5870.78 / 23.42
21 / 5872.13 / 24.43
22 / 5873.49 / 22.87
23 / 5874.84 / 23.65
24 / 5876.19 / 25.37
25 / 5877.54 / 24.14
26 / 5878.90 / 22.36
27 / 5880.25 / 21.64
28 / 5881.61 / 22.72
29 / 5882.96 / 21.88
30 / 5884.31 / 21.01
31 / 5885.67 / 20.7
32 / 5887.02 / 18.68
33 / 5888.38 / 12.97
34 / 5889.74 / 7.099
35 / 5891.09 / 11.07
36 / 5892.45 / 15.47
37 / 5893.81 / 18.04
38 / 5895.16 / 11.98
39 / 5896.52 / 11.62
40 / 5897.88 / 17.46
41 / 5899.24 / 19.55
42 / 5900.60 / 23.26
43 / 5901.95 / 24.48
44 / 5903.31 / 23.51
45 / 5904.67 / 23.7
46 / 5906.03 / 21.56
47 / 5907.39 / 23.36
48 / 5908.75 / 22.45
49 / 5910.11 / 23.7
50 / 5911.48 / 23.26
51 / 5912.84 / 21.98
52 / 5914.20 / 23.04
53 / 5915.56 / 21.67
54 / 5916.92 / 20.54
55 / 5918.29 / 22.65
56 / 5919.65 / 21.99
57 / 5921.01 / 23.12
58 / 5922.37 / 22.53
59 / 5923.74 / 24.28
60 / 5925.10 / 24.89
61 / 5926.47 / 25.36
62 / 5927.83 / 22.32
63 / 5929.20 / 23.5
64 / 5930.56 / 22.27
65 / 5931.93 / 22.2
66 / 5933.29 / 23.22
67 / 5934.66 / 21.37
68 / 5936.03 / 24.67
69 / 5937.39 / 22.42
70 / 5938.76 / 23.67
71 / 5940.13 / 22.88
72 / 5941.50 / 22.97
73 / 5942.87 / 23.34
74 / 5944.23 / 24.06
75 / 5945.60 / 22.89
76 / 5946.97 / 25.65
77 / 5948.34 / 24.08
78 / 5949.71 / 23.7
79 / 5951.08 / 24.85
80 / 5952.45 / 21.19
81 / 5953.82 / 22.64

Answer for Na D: 5.9 Angstrom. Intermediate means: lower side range 23.4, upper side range 23.4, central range 19.2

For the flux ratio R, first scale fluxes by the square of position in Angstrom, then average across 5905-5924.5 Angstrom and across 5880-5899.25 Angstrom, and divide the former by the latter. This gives 1.38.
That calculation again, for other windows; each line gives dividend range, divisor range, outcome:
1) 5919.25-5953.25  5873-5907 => 1.22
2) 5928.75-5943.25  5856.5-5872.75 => 1.02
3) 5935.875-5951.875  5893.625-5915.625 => 1.15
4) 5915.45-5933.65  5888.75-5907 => 1.31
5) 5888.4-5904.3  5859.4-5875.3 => 0.72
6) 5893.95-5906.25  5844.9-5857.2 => 0.85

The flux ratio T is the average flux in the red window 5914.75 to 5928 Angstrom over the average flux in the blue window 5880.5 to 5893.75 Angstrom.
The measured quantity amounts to 1.35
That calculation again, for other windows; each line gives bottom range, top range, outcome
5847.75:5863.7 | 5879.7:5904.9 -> 0.80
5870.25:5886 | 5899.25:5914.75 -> 1.00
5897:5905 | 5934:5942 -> 1.06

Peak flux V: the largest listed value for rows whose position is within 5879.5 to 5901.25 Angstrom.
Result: 23.26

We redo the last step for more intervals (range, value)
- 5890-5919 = 24.48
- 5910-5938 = 25.36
